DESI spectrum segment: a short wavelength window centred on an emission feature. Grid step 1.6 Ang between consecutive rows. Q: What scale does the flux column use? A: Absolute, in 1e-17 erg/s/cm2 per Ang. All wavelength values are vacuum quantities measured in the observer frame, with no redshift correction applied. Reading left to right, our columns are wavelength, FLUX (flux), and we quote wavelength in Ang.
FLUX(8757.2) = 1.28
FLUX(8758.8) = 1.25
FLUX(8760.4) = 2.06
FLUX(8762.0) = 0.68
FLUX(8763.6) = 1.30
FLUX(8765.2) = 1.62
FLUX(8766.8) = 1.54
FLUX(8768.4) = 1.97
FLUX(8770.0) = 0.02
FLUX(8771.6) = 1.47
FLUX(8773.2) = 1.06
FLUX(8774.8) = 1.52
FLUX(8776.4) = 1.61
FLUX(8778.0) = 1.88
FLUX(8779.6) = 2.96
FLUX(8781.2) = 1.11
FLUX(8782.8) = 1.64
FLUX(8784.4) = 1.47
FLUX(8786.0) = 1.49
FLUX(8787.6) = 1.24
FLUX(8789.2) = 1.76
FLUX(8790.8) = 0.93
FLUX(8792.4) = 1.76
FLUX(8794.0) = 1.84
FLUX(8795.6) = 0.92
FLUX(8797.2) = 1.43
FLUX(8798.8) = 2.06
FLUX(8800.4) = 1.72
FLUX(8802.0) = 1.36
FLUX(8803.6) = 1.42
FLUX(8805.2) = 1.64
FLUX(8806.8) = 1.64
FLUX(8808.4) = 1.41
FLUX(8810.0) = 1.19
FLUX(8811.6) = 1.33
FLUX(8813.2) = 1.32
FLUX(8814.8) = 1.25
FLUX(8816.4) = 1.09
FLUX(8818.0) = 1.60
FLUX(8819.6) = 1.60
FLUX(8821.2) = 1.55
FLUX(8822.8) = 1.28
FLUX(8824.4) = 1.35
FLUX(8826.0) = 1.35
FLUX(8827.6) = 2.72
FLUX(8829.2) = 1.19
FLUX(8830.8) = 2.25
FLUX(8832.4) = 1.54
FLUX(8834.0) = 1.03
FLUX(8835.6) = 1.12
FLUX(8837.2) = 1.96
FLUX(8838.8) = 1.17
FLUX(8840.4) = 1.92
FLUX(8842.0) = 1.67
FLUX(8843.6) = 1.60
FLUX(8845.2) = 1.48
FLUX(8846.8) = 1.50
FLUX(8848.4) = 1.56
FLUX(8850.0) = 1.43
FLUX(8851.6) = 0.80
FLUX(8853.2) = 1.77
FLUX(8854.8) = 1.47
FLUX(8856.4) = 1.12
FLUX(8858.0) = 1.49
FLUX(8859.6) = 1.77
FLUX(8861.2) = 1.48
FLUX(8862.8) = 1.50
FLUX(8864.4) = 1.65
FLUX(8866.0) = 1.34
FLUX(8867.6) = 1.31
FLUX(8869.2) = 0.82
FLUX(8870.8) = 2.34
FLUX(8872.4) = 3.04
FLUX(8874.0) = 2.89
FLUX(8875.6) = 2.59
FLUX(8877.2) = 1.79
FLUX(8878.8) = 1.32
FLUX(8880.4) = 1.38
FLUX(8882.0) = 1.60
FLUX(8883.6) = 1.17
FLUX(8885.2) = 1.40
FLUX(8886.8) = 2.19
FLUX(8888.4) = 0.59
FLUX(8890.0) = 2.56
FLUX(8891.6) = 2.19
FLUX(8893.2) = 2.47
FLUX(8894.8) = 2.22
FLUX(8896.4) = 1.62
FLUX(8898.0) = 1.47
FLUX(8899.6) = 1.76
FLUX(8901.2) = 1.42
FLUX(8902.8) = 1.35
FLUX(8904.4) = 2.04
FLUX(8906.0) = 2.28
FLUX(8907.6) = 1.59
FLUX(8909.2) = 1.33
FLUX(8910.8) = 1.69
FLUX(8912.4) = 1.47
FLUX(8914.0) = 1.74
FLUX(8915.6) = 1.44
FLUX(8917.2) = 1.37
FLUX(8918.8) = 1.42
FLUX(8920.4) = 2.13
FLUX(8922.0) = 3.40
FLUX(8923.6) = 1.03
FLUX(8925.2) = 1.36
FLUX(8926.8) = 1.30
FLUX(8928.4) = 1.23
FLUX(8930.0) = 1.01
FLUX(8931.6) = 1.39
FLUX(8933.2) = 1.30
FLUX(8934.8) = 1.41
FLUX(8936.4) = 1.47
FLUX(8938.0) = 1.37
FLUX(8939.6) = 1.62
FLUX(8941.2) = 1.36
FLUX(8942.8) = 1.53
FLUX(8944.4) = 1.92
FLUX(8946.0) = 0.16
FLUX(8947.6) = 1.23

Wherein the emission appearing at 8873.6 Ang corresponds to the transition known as [S II] 6716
